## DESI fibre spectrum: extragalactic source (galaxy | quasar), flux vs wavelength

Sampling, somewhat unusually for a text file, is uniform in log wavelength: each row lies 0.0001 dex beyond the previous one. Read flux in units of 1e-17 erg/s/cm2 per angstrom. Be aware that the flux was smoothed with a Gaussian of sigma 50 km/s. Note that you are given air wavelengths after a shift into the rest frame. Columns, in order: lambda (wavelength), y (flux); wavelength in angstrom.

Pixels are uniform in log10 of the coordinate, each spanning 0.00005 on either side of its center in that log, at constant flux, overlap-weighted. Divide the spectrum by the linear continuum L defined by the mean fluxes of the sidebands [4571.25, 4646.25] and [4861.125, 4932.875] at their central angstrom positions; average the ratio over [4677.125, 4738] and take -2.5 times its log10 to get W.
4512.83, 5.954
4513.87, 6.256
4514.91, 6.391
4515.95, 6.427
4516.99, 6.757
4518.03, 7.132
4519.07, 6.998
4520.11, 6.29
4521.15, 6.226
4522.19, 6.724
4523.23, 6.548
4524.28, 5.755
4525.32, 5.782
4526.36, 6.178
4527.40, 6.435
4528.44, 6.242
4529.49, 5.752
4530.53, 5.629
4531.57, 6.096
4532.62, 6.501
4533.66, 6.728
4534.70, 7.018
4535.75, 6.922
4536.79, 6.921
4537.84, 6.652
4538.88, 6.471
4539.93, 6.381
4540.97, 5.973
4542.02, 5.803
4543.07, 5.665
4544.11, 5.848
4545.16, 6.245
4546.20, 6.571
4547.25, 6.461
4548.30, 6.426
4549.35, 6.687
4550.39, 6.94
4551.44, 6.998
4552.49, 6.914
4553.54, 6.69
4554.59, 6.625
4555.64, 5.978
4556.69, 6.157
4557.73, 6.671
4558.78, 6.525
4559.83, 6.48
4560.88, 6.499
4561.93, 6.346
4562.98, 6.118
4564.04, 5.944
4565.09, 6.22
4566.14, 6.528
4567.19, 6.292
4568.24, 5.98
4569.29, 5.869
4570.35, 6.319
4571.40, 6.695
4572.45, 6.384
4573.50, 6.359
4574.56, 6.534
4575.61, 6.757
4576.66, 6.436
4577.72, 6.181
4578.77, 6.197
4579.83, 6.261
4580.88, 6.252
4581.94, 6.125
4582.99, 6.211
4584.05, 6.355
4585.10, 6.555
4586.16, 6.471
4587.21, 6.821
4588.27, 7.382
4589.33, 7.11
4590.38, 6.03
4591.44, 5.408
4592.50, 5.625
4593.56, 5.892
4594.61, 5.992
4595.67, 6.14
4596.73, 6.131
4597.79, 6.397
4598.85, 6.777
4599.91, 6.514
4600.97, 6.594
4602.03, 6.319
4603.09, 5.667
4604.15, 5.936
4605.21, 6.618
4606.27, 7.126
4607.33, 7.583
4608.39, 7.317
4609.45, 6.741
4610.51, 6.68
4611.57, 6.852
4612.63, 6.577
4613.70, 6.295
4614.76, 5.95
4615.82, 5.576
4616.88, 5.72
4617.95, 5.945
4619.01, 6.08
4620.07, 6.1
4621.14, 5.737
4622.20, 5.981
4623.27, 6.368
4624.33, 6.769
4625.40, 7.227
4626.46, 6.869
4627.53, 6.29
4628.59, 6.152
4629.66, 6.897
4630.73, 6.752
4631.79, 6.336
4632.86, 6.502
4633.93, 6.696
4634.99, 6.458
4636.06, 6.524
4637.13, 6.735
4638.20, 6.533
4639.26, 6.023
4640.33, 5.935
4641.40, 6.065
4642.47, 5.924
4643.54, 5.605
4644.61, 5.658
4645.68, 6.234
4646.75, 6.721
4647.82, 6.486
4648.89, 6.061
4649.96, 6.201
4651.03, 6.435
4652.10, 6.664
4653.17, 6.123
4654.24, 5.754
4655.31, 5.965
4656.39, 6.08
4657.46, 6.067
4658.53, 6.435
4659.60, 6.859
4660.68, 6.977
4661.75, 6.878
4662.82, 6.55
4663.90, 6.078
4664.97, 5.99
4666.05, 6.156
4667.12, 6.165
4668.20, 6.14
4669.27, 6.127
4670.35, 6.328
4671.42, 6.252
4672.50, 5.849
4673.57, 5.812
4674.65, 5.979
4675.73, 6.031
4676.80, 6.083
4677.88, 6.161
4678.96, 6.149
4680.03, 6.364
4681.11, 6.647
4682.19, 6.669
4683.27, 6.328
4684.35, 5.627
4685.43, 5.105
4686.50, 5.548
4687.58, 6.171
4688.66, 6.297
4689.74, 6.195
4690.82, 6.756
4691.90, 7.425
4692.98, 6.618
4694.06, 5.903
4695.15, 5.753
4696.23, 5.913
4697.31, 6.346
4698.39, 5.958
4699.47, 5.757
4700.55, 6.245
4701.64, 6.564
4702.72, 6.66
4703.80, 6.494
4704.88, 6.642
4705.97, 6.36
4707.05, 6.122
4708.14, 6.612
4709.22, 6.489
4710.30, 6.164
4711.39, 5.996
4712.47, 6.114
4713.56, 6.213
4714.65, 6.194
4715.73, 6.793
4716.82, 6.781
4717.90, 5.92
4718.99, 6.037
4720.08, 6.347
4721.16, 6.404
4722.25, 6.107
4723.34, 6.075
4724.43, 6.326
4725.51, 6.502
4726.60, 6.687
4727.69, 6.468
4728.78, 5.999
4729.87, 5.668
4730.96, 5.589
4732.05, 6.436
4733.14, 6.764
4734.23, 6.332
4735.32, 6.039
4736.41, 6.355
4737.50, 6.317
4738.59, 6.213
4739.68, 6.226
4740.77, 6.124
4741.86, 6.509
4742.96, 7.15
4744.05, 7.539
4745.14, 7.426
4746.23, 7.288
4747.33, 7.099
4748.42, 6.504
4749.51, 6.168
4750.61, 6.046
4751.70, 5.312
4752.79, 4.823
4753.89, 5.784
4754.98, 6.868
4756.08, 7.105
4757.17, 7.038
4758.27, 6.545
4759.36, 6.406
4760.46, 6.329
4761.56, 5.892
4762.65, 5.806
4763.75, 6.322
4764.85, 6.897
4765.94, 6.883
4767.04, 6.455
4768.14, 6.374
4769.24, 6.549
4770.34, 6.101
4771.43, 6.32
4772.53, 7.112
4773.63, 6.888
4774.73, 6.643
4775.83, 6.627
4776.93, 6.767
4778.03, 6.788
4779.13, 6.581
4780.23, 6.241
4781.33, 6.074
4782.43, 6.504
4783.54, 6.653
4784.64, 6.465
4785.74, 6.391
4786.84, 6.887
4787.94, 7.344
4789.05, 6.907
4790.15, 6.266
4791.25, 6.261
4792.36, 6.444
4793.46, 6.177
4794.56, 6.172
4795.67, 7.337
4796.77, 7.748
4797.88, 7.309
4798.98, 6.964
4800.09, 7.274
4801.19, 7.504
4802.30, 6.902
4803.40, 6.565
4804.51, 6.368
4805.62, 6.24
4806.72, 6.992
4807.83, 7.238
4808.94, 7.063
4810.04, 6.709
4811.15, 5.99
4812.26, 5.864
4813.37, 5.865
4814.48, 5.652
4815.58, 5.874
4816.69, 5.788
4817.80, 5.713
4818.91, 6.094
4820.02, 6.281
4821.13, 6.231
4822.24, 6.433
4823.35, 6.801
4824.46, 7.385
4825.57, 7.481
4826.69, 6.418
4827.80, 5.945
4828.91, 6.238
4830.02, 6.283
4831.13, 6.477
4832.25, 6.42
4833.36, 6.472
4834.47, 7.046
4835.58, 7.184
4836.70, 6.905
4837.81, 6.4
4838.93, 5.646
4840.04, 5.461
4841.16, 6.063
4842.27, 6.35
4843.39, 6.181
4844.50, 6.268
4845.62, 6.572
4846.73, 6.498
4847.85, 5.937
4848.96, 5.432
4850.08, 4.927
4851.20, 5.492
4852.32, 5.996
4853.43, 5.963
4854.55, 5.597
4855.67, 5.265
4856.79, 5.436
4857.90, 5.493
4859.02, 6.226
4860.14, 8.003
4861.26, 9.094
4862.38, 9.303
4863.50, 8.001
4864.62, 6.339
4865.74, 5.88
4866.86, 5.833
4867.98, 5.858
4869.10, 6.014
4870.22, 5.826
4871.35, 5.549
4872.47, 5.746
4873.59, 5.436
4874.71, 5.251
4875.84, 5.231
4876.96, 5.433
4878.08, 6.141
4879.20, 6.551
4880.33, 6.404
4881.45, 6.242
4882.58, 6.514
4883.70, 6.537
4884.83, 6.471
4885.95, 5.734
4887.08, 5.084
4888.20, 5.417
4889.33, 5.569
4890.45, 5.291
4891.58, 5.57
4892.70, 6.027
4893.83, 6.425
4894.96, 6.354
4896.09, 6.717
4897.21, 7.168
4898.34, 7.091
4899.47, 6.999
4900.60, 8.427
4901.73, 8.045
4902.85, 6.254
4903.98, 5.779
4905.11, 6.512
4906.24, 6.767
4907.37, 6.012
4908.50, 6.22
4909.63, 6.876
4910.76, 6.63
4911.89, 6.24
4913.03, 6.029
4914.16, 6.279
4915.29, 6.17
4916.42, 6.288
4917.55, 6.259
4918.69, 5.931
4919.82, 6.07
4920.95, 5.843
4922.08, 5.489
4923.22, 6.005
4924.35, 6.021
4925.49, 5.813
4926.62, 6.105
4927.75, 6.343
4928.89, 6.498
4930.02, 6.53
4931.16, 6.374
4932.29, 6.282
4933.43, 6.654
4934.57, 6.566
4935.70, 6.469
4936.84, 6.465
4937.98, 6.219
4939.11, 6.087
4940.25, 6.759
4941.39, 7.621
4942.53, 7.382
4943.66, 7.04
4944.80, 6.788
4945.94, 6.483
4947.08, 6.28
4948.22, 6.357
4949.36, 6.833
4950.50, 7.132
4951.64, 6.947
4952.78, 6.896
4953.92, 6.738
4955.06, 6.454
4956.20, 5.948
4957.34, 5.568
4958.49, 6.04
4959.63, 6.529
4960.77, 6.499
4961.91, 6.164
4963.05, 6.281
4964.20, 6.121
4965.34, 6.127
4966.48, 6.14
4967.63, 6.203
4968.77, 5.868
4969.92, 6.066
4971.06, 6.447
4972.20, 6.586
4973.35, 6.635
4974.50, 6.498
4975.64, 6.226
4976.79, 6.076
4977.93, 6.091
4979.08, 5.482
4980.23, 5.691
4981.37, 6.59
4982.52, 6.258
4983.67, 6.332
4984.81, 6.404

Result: 0.013 mag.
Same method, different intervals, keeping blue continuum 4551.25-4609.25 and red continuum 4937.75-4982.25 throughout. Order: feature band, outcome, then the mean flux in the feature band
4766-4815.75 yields -0.04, 6.62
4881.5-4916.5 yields 0.01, 6.37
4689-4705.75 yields 0.01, 6.35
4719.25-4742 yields 0.03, 6.26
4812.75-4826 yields 0.02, 6.29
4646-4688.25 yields 0.03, 6.21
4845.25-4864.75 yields 0.00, 6.42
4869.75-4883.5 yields 0.09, 5.88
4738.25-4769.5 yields -0.01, 6.47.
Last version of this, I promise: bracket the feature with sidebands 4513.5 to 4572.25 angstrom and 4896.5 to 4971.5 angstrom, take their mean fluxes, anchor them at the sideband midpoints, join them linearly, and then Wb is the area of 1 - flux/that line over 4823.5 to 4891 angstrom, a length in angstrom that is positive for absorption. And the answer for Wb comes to 2.41 angstrom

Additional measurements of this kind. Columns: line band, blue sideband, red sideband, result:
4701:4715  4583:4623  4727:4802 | 0.25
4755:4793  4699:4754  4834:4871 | -1.40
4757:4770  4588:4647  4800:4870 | -0.11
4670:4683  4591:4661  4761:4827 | 0.41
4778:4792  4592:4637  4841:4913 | -0.55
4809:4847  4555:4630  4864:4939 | -0.56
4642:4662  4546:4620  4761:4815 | 0.62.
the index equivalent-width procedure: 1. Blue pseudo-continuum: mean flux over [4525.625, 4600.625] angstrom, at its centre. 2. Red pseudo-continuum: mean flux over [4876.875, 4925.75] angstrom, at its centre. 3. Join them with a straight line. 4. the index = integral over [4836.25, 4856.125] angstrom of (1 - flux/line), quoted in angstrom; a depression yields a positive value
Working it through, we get 1.1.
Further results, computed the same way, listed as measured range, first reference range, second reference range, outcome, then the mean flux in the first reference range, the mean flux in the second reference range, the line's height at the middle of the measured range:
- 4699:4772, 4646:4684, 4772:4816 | 1.2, 6.27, 6.64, 6.47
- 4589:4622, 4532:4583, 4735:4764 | 0.6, 6.4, 6.42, 6.41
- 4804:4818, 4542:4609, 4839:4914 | 0.0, 6.39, 6.24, 6.27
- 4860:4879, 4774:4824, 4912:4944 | 0.2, 6.56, 6.34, 6.44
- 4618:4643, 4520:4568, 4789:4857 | -0.1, 6.37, 6.37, 6.37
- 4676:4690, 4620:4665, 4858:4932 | 0.5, 6.35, 6.32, 6.34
